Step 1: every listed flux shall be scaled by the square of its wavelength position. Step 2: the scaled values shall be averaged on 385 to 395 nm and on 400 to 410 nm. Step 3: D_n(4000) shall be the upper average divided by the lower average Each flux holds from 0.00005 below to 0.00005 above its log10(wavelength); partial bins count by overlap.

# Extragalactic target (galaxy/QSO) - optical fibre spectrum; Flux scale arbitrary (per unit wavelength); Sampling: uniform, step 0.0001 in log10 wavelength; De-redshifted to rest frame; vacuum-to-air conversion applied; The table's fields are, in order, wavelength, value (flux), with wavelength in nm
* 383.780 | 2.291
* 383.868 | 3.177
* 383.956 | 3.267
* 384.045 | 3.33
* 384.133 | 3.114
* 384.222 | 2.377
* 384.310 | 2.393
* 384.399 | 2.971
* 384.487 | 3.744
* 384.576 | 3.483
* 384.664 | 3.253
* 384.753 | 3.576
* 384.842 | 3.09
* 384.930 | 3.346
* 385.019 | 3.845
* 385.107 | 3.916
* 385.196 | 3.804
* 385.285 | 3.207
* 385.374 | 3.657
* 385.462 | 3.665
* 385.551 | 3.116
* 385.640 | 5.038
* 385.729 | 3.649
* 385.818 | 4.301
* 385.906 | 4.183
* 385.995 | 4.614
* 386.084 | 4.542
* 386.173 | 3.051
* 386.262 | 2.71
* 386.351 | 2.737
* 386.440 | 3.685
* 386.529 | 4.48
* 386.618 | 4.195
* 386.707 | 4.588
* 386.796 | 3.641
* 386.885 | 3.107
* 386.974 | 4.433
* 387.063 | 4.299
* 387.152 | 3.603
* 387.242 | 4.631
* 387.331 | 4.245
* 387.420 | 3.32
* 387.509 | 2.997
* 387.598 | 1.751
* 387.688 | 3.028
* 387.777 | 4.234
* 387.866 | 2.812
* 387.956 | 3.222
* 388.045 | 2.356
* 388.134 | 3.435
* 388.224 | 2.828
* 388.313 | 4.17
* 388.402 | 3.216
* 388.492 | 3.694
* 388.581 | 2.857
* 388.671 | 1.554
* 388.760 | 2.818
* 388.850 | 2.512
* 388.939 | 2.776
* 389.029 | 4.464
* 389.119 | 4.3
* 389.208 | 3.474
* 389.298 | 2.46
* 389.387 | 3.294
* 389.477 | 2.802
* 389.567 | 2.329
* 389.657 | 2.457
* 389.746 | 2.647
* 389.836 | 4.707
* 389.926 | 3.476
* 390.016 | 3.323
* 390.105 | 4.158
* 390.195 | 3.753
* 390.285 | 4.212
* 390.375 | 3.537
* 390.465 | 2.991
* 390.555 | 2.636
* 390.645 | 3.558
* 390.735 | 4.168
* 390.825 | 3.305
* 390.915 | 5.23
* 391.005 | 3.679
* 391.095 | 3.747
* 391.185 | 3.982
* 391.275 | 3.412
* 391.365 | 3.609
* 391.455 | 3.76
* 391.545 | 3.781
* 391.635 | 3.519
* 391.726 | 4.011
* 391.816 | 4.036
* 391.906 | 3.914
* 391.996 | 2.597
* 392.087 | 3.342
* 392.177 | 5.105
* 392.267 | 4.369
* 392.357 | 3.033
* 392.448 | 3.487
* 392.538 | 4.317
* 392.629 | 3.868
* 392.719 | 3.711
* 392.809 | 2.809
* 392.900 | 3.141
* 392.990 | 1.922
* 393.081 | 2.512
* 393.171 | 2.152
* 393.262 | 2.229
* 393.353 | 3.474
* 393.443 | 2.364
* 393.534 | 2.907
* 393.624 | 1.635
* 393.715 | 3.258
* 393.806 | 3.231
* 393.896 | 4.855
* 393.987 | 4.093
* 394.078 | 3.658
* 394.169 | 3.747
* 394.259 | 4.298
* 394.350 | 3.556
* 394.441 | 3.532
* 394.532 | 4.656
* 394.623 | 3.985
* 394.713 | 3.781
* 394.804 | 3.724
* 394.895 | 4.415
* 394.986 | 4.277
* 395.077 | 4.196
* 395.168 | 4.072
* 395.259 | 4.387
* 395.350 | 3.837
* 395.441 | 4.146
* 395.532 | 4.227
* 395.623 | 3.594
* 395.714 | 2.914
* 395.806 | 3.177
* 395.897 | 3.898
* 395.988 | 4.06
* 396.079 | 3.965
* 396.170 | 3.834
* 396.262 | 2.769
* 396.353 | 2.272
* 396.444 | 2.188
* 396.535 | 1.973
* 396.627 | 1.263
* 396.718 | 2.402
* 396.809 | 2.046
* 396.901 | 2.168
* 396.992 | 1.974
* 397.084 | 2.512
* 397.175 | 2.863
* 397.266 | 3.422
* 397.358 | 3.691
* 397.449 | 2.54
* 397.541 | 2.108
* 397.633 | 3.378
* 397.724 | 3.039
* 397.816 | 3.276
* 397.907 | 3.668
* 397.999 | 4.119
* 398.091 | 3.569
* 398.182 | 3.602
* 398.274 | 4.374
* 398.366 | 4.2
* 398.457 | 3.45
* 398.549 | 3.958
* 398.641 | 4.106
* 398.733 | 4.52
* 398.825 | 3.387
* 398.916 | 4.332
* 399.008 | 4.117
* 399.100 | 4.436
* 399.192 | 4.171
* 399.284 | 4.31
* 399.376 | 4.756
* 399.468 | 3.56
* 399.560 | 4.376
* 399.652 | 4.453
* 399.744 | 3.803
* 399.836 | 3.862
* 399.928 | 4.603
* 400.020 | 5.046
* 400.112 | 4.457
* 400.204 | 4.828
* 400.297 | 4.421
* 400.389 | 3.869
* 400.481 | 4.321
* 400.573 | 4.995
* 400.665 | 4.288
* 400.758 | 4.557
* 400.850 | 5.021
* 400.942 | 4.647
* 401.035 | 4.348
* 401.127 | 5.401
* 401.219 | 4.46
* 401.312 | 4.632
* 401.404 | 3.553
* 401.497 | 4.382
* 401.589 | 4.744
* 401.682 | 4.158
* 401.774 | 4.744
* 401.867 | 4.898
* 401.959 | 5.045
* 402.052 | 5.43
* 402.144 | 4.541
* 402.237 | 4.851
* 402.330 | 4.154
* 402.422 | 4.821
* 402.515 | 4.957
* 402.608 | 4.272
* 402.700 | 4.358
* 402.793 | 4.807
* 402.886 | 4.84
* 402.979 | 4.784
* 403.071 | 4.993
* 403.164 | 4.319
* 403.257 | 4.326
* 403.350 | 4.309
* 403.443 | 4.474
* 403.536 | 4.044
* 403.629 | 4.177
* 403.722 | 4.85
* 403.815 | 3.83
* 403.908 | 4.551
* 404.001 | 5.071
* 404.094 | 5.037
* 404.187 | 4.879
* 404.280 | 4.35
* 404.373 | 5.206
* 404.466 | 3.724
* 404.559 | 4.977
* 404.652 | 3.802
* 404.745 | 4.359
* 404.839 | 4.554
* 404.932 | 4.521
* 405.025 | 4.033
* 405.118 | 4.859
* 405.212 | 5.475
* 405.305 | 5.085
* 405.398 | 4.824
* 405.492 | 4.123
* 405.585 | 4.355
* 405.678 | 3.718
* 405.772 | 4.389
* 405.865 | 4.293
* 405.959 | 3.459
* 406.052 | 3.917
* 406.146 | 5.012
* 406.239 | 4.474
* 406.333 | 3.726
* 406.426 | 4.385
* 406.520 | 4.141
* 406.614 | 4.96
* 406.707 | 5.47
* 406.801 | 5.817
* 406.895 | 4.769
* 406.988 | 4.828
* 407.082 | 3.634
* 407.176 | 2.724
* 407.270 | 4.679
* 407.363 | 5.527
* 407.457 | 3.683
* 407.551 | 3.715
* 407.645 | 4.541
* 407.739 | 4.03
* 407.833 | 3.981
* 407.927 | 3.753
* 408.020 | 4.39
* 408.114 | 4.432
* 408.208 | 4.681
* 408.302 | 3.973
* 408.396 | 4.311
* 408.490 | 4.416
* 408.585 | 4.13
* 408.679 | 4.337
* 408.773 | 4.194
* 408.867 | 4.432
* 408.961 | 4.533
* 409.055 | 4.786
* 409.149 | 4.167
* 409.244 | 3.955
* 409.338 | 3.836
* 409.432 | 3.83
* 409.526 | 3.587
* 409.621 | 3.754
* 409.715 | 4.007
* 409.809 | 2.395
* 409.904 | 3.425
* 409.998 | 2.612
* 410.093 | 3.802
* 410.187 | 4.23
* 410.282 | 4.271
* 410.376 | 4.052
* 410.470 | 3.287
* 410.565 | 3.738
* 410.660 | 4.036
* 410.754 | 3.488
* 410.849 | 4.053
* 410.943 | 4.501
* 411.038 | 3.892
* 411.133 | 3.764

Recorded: 1.3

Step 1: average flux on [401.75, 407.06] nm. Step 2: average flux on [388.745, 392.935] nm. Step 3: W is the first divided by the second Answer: 1.3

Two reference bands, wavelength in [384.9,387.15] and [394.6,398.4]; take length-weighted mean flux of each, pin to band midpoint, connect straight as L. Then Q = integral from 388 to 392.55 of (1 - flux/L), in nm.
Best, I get 0.19 nm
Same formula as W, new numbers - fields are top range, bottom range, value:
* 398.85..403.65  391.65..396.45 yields 1.27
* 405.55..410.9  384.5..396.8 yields 1.18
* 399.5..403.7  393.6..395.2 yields 1.18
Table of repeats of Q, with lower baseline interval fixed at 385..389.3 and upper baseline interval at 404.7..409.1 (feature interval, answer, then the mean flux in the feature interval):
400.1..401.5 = -0.13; 4.51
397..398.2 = 0.25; 3.17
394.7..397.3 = 0.45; 3.25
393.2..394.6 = 0.15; 3.43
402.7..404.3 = -0.12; 4.56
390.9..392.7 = -0.03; 3.82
